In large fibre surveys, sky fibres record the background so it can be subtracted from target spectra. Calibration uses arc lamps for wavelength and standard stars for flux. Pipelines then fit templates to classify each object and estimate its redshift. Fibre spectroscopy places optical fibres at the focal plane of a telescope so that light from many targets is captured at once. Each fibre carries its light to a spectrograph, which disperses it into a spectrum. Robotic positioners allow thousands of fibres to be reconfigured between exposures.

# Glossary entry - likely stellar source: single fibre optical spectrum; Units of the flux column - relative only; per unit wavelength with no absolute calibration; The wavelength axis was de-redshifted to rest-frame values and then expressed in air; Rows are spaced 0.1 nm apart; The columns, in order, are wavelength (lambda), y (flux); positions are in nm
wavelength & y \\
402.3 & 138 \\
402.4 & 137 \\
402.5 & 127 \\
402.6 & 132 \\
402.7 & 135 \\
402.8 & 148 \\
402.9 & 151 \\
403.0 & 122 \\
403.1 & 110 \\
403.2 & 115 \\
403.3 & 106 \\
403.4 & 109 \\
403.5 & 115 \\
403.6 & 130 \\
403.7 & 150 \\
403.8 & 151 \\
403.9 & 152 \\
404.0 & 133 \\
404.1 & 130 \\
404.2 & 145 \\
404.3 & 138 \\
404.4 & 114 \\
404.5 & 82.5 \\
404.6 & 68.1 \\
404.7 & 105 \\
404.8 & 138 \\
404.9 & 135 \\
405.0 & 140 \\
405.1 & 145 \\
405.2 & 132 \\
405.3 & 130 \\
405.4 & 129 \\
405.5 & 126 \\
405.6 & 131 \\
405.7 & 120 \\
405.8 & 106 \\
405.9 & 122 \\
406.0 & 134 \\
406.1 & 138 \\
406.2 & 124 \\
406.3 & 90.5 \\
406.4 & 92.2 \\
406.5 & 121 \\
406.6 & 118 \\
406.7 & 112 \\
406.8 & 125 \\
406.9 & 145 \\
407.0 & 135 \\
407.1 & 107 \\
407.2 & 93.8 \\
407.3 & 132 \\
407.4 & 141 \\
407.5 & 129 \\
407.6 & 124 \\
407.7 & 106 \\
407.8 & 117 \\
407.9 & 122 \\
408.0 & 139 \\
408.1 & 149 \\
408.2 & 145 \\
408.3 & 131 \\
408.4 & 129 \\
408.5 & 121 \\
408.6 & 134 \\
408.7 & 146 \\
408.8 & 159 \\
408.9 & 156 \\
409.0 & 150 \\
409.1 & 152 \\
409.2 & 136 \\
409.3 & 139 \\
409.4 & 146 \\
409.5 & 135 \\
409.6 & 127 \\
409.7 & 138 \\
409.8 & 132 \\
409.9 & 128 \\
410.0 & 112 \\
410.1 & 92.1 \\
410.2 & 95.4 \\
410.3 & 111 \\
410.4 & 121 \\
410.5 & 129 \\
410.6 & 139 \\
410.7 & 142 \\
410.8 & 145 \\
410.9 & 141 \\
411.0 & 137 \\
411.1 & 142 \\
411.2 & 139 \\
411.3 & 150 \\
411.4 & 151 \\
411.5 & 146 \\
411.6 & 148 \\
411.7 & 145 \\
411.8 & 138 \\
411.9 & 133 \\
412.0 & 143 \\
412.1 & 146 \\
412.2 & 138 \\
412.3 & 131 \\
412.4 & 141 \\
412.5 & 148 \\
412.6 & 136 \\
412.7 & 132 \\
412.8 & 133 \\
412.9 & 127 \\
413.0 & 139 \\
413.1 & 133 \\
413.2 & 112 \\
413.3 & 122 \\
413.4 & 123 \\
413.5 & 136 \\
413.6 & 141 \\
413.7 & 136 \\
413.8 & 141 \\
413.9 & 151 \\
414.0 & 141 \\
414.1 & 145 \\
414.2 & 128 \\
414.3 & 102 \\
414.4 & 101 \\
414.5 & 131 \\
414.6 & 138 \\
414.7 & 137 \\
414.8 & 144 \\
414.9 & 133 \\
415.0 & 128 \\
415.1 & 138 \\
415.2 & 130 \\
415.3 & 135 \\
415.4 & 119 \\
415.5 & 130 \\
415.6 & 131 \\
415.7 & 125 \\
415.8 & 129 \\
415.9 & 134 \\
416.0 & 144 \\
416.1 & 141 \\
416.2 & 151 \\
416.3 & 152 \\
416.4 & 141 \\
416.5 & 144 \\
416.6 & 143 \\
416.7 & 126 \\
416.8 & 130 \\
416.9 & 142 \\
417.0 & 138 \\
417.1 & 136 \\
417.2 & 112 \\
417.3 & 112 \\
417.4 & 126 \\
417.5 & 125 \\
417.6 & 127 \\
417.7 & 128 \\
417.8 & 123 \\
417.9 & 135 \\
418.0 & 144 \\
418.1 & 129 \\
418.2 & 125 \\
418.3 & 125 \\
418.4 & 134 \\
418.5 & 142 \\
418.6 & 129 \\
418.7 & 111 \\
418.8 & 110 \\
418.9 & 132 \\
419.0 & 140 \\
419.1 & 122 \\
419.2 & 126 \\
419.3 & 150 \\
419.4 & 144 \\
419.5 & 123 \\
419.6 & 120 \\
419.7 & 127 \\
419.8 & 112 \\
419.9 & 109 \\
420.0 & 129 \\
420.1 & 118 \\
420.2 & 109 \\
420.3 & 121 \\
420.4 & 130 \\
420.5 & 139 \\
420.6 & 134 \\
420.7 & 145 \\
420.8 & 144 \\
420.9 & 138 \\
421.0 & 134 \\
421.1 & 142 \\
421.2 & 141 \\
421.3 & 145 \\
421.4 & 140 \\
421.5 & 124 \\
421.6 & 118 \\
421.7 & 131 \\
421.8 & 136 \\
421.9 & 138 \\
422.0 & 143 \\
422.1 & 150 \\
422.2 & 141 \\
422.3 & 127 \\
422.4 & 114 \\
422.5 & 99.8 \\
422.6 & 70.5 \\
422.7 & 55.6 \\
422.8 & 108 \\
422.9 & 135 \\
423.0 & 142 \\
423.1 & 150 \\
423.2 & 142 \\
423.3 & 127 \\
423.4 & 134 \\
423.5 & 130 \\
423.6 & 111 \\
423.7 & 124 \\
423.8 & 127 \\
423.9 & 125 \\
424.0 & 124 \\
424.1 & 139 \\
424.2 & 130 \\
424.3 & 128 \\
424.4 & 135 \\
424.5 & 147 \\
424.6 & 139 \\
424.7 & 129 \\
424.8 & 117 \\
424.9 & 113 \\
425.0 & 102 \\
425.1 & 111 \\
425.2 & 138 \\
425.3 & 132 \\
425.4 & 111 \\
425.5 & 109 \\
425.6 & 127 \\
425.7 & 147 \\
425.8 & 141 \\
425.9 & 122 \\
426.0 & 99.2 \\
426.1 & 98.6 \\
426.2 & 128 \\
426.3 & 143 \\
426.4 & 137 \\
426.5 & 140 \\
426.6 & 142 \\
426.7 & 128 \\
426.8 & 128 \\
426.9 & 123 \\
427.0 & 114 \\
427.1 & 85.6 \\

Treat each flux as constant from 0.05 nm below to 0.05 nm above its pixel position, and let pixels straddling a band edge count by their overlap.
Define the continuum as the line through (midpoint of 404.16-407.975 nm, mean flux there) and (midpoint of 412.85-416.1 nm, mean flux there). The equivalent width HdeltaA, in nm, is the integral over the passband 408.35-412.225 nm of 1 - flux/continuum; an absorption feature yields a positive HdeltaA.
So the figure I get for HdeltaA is -0.30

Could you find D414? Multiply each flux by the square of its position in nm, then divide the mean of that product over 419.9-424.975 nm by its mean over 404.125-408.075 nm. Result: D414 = 1.1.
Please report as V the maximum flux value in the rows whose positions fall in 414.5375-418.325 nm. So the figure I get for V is 152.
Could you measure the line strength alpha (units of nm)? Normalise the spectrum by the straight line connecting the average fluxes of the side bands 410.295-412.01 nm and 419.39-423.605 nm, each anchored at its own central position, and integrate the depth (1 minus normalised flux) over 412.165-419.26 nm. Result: 0.12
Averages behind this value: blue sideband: 140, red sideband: 127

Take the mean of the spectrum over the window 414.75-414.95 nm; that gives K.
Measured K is 138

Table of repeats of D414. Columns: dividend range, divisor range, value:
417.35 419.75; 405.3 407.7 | 1.13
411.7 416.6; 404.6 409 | 1.10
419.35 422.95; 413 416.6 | 0.97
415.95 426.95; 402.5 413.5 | 1.06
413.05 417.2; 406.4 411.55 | 1.05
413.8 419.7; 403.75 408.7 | 1.11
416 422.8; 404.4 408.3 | 1.12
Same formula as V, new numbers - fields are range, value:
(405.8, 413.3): 159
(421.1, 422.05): 145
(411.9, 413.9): 151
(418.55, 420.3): 150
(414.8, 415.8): 144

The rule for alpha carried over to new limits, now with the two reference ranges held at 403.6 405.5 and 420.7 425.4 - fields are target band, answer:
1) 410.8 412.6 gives -0.19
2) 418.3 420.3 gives 0.04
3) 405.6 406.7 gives 0.10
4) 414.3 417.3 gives -0.12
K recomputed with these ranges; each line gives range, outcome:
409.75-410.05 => 124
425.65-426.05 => 127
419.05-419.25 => 124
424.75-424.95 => 115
